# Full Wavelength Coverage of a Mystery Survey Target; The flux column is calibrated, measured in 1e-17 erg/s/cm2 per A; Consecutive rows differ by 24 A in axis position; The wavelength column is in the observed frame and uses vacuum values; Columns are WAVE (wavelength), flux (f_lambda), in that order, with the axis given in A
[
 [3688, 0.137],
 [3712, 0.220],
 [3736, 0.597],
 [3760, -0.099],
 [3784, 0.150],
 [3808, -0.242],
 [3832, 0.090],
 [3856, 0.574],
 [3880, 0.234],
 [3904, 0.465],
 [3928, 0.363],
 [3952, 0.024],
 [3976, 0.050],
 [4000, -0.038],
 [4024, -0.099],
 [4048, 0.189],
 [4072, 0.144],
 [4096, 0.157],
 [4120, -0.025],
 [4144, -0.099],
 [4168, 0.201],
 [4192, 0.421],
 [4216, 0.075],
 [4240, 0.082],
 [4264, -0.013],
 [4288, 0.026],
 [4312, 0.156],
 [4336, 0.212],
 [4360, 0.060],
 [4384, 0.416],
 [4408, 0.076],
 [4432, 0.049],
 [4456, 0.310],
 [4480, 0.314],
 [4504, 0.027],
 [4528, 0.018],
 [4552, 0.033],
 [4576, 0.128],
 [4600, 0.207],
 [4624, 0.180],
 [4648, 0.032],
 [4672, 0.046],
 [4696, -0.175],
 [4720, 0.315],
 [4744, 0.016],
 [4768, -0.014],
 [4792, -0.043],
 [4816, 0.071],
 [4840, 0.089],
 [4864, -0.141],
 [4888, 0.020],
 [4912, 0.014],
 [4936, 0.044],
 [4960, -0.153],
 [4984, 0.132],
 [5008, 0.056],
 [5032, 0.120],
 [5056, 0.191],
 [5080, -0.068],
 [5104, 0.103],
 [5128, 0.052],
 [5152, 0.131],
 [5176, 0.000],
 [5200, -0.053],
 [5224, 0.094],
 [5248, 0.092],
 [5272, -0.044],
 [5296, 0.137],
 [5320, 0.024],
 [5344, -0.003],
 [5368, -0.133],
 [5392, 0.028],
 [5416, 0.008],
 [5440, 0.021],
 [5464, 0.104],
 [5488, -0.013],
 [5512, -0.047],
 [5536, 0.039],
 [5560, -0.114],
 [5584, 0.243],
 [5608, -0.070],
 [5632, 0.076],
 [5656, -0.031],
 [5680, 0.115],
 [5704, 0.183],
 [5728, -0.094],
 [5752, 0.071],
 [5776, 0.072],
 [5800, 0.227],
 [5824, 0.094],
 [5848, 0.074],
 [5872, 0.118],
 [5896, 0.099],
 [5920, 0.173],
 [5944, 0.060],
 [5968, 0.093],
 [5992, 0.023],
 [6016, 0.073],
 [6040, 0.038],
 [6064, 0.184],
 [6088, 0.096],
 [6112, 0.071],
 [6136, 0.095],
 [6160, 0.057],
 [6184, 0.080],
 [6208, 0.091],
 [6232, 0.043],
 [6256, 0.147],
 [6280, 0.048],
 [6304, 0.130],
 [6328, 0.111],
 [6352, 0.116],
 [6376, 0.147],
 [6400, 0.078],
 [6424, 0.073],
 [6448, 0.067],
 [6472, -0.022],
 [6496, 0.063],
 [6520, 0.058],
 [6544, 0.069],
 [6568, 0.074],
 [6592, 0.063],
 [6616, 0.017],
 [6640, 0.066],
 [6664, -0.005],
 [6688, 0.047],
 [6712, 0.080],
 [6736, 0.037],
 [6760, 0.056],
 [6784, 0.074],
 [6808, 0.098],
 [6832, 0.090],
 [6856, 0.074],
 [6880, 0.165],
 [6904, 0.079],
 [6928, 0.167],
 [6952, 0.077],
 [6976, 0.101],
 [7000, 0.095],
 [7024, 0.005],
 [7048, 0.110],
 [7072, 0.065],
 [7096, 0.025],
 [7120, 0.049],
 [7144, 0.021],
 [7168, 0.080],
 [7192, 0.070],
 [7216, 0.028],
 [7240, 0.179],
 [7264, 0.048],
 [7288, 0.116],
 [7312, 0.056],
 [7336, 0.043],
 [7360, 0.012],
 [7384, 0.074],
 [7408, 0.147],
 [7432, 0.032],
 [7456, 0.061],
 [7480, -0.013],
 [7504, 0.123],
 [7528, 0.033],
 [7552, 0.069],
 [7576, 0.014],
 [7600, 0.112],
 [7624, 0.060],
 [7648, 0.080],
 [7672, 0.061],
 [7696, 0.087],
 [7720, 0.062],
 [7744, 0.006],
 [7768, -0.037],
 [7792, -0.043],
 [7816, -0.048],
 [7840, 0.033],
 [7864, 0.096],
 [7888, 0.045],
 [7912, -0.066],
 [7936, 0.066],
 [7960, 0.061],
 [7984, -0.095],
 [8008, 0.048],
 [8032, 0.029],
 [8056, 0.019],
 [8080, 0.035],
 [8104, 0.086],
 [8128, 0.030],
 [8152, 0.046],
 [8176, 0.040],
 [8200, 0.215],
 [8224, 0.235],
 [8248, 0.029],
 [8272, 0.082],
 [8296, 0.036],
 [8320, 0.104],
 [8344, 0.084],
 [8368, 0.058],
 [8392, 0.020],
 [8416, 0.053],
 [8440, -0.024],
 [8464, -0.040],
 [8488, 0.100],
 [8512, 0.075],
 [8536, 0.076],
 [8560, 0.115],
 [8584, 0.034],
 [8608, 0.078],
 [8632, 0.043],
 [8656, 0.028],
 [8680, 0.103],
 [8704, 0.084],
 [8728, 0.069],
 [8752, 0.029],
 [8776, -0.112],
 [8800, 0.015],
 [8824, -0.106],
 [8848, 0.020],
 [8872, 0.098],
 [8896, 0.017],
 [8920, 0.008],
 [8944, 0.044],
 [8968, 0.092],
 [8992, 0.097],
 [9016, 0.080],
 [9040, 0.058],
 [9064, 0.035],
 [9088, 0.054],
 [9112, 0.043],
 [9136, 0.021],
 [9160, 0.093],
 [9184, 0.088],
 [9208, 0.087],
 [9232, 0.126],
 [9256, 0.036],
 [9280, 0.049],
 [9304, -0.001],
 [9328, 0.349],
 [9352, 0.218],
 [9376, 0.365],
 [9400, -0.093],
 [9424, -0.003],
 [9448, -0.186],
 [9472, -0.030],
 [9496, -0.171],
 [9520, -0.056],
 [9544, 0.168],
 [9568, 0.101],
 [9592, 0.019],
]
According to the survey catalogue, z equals 1.20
